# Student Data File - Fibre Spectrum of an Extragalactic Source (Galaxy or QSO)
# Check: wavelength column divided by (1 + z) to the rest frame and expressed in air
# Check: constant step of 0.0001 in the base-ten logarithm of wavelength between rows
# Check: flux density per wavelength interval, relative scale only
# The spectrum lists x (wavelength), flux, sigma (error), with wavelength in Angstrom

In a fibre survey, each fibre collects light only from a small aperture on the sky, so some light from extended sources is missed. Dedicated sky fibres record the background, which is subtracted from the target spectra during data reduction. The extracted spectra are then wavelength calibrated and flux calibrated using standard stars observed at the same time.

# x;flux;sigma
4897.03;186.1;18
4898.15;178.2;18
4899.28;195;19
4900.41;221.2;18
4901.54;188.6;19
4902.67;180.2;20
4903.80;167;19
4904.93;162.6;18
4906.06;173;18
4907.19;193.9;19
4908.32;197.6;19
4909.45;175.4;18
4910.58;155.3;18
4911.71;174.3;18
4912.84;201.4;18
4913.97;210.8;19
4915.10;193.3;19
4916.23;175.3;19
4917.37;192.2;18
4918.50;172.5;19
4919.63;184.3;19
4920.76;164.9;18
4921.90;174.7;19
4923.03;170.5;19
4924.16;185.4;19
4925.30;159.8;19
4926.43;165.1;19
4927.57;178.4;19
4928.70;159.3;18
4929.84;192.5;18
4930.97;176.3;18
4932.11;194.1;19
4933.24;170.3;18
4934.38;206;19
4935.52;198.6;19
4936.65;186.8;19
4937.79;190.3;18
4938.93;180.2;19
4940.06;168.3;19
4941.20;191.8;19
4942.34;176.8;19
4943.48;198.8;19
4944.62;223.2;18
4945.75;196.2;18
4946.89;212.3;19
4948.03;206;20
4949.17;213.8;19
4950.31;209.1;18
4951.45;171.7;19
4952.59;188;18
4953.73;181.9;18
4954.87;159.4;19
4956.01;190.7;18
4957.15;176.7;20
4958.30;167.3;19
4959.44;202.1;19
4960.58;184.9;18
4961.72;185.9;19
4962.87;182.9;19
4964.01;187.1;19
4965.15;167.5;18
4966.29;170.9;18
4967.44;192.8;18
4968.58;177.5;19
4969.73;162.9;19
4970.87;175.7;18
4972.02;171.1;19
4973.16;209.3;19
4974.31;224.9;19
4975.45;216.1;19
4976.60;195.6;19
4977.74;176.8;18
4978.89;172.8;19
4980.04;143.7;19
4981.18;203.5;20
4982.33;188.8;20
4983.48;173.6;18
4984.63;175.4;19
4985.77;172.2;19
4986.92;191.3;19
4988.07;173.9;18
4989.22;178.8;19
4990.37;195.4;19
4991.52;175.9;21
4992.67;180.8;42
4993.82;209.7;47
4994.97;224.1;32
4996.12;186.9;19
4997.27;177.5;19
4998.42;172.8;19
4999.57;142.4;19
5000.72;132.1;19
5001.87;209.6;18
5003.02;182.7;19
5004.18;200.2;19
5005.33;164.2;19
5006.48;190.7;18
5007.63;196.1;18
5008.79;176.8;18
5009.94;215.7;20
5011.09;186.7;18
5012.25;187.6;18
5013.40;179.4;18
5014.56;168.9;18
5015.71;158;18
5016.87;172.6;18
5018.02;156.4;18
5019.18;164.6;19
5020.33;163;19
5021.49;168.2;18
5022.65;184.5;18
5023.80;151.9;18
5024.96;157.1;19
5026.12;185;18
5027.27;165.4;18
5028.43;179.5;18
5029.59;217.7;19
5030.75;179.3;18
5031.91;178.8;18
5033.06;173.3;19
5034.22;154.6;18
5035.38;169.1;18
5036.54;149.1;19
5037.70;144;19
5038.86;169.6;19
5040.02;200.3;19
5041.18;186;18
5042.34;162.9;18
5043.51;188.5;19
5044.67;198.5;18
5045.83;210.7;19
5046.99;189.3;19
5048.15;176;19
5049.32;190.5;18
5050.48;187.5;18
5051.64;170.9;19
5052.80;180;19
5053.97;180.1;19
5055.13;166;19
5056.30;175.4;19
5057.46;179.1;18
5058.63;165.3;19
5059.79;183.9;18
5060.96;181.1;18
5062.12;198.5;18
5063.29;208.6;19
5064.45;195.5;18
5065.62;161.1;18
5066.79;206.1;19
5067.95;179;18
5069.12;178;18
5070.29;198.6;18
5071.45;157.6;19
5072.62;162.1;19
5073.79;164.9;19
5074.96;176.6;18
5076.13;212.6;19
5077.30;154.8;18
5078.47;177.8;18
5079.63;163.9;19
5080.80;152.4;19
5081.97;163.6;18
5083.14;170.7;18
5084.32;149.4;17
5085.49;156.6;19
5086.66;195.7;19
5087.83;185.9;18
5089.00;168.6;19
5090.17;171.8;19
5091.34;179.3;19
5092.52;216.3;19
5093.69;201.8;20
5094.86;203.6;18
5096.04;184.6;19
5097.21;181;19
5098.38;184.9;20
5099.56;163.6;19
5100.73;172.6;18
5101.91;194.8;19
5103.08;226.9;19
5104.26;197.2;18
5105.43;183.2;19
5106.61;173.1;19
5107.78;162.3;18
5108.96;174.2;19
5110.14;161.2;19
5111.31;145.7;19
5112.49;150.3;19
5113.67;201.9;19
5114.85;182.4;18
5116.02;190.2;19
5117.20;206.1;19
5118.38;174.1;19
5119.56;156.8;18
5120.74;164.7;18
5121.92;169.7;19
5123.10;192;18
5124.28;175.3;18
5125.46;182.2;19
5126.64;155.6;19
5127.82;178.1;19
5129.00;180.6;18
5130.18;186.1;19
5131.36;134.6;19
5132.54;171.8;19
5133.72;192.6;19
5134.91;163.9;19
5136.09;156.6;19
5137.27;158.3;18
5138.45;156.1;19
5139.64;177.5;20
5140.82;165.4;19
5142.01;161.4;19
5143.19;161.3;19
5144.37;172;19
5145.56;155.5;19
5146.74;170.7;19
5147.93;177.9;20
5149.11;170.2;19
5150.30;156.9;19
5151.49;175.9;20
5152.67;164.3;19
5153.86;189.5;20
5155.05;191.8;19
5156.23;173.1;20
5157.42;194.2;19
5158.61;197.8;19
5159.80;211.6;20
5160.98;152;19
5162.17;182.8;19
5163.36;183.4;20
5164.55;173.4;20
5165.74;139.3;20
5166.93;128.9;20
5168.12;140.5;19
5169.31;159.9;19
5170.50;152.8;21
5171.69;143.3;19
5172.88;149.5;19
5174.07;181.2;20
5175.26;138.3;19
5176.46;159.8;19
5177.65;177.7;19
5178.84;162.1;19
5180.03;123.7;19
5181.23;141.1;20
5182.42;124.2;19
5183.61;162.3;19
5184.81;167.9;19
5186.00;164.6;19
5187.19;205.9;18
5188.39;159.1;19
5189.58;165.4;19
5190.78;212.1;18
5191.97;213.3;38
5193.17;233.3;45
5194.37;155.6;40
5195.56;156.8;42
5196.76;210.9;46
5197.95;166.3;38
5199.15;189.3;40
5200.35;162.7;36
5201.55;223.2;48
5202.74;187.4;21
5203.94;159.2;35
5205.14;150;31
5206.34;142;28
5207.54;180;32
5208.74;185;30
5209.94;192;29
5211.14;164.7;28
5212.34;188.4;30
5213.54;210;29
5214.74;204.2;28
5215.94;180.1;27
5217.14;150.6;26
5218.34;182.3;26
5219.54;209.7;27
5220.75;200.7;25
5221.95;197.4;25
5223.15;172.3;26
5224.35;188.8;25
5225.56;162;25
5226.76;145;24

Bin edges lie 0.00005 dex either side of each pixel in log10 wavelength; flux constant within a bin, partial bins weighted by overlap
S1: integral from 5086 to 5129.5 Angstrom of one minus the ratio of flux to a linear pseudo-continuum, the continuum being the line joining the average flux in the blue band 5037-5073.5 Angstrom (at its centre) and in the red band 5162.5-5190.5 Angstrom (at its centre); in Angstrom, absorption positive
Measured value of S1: -2.4 Angstrom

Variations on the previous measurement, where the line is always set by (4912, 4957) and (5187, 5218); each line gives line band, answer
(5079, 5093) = 0.9 Angstrom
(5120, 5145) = 1.9 Angstrom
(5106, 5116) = 0.7 Angstrom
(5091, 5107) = -0.6 Angstrom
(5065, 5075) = 0.4 Angstrom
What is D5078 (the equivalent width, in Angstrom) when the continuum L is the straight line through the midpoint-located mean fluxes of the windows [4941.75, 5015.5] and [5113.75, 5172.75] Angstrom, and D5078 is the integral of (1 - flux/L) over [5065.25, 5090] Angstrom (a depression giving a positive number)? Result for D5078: 0.5 Angstrom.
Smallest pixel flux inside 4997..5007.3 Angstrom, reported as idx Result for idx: 132.1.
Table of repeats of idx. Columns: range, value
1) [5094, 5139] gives 134.6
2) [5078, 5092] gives 149.4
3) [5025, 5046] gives 144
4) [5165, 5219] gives 123.7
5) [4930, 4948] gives 168.3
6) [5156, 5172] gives 128.9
